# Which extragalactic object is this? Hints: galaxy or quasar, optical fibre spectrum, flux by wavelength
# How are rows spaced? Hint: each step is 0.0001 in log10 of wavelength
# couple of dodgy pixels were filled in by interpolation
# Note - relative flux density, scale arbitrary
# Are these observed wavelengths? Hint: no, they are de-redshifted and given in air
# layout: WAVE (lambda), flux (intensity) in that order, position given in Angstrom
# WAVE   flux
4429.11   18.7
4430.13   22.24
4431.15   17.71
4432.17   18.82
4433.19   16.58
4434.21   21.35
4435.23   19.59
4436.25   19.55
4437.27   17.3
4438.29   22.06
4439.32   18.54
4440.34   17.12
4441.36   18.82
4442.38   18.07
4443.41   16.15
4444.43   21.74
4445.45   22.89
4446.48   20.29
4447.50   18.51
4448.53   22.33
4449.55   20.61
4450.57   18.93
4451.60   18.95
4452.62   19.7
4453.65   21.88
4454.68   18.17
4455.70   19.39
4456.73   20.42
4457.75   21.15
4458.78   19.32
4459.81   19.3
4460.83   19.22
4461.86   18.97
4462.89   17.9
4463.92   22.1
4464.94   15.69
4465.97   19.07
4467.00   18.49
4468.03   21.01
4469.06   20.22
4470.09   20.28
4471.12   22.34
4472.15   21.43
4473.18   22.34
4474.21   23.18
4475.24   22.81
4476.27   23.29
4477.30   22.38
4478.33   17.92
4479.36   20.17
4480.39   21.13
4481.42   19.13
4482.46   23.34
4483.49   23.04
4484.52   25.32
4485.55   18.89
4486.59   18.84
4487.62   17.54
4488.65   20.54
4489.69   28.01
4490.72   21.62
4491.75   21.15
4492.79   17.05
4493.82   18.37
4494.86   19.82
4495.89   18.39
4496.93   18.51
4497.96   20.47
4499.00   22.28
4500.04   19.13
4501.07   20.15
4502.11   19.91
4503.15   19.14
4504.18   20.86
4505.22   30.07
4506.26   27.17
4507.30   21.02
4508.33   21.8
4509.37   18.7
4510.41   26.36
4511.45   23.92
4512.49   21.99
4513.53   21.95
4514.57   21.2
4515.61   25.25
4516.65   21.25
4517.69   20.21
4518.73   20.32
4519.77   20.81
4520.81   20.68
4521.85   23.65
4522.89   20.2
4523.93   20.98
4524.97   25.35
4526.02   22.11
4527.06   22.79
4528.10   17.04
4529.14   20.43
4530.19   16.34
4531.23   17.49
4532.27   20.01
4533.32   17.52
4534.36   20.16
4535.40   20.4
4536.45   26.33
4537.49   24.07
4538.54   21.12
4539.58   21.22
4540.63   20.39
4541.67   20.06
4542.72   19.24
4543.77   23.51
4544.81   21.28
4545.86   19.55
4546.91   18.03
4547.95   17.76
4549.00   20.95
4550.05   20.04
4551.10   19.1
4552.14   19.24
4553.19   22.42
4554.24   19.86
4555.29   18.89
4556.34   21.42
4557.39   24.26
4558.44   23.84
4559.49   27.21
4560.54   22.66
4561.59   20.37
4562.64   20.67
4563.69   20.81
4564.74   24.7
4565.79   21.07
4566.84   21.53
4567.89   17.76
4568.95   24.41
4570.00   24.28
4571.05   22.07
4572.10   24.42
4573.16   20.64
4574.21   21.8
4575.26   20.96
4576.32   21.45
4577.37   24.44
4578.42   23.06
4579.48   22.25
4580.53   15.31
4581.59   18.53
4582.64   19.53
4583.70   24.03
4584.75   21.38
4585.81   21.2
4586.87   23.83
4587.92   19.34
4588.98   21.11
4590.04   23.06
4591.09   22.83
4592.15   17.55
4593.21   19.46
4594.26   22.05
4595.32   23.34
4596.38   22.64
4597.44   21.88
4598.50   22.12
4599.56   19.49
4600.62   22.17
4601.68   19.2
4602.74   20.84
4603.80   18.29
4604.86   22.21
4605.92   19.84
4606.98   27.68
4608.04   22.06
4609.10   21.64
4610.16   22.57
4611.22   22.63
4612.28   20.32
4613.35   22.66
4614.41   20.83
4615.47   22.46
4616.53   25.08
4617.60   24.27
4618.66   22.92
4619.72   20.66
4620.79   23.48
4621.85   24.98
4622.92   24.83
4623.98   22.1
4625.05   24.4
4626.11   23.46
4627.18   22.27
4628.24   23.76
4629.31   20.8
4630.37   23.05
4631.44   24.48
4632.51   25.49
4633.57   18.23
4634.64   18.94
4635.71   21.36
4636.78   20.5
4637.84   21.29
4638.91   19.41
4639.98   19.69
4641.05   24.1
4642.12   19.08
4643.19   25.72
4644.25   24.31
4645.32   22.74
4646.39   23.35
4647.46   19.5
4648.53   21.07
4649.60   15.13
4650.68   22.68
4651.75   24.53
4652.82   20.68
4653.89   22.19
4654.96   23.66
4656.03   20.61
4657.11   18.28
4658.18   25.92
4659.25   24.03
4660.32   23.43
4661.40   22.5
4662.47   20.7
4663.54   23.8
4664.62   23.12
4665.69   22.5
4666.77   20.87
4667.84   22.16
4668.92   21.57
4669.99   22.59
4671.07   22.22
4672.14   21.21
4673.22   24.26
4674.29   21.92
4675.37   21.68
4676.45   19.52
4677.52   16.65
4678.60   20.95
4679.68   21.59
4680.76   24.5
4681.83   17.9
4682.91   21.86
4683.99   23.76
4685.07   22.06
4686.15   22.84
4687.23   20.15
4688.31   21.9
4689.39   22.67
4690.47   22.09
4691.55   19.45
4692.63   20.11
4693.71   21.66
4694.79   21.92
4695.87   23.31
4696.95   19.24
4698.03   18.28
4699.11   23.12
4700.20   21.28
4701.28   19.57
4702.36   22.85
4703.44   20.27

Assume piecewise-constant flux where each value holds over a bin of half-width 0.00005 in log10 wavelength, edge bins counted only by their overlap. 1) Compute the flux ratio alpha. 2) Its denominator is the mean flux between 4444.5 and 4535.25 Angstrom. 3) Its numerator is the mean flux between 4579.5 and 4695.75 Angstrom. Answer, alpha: 1.0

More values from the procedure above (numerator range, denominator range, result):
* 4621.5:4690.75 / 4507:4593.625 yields 1.03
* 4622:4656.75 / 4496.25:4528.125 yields 1.01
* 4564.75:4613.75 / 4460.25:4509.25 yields 1.03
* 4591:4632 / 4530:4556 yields 1.10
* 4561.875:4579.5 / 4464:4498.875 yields 1.07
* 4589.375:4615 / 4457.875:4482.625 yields 1.06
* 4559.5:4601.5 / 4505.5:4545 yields 1.01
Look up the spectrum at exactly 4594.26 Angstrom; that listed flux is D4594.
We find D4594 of 22.05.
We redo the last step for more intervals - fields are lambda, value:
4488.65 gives 20.54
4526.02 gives 22.11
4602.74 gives 20.84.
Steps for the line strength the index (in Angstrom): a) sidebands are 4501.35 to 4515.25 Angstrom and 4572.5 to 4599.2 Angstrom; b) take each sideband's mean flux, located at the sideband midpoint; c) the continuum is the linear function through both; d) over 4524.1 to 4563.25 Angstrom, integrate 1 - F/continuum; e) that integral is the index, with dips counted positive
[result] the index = 2.0 Angstrom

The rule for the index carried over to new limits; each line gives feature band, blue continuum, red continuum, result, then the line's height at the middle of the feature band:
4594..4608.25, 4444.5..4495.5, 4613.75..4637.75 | 0.39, 22.3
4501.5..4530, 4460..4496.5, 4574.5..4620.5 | -1.45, 20.9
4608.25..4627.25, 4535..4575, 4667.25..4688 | -1.18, 21.5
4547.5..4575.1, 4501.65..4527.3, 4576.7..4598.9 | 0.11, 21.7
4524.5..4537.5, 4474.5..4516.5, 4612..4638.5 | 0.68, 21.8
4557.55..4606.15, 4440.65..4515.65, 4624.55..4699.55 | -0.58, 21.3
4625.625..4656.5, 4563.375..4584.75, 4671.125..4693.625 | -0.44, 21.5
